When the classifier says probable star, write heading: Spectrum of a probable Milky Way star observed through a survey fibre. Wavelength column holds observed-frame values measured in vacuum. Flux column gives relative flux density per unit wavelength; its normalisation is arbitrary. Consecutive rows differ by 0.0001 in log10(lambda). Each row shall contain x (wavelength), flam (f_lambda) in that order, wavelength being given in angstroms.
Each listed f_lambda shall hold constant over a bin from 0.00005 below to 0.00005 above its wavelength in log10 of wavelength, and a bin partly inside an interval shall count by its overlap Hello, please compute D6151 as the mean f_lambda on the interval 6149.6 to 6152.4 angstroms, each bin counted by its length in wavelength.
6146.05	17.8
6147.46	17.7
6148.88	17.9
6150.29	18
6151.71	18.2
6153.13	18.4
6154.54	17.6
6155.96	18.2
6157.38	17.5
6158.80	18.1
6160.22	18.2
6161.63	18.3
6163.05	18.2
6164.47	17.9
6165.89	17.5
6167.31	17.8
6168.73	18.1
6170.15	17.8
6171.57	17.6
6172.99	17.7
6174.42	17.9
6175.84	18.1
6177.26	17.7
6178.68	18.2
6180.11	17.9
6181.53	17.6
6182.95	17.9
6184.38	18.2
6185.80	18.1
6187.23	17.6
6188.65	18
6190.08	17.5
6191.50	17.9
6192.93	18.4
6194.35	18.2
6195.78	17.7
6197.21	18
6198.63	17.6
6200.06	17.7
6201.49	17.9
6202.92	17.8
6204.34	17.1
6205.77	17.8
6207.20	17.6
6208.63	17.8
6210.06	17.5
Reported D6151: 18.1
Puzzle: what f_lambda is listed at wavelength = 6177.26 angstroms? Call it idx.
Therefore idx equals 17.7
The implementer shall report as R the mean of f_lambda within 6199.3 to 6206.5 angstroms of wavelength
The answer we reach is 17.7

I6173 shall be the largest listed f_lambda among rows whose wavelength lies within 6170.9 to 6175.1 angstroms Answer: 17.9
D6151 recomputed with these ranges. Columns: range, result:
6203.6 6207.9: 17.5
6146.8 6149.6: 17.8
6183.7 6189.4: 18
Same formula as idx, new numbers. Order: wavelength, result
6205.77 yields 17.8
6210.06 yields 17.5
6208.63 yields 17.8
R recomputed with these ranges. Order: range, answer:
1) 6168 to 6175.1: 17.8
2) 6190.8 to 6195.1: 18.2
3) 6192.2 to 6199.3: 18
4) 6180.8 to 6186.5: 18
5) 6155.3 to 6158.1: 17.8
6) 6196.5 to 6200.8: 17.8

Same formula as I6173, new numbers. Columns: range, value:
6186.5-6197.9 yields 18.4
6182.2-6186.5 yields 18.2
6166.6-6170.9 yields 18.1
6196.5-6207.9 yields 18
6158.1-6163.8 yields 18.3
